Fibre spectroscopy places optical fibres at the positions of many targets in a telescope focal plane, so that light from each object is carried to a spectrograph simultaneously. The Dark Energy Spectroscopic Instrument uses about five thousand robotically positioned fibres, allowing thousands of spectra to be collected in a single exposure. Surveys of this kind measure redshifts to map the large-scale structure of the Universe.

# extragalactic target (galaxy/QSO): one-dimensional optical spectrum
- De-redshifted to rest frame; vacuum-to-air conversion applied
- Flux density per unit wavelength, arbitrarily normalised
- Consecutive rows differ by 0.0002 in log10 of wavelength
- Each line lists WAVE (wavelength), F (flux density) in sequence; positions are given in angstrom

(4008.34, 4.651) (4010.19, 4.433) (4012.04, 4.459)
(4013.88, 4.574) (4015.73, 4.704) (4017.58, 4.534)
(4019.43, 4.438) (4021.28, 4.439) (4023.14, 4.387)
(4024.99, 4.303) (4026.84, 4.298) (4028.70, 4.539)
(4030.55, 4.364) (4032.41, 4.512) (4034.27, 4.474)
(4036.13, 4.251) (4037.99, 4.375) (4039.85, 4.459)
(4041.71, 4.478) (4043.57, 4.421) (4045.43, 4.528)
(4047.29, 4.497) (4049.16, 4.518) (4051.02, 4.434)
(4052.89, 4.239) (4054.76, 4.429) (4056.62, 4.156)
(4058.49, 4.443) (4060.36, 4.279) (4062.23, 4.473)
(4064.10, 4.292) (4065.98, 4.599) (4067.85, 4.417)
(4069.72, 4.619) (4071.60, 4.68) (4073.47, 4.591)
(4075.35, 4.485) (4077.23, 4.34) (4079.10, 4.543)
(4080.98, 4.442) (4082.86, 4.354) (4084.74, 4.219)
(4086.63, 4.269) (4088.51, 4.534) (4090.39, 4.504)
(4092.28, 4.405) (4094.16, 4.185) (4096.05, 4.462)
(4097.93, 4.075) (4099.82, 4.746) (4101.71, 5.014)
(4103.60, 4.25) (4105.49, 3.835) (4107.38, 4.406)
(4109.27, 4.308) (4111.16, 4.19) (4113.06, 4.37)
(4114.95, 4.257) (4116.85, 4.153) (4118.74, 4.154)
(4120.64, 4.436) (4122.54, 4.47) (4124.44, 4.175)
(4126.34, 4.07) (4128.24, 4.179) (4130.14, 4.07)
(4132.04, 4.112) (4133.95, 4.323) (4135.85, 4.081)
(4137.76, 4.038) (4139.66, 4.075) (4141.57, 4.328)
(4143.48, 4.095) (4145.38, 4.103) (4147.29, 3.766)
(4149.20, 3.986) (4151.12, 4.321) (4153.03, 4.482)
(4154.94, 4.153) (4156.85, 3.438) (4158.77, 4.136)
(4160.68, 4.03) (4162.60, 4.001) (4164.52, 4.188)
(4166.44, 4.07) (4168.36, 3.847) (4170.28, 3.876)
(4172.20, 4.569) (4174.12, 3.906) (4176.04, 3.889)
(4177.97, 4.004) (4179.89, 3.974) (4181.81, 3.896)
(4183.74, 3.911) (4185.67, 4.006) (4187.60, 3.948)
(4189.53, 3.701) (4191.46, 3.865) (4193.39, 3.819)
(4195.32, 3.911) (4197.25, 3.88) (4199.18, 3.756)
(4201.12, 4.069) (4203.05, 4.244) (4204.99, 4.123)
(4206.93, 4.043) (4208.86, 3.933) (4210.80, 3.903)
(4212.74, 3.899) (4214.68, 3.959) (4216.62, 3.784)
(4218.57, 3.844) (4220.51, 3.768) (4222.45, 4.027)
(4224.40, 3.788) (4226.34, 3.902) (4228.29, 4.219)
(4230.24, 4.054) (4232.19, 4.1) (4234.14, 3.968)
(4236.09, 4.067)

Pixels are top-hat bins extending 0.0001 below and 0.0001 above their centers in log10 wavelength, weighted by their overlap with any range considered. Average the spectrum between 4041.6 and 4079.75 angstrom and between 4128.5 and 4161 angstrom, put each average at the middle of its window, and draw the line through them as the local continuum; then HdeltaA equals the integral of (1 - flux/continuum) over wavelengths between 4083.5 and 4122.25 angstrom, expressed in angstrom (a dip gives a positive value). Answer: -0.6 angstrom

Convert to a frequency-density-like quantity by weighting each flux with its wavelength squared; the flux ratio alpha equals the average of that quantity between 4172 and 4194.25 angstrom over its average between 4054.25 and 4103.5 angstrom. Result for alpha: 0.93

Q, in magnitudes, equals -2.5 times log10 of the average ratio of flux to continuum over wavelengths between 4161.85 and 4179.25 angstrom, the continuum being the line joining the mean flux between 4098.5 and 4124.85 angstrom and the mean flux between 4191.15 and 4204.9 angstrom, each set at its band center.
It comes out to 0.01 mag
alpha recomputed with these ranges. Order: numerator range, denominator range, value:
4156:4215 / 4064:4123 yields 0.94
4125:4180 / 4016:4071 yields 0.97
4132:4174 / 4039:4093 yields 0.96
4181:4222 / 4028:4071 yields 0.95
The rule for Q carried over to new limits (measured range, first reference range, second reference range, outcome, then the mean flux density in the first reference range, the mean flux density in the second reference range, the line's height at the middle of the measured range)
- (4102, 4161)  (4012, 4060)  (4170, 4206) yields -0.007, 4.43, 3.97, 4.14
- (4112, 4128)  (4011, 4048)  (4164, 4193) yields -0.025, 4.45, 3.97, 4.16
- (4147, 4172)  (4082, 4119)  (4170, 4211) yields 0.013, 4.34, 3.97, 4.1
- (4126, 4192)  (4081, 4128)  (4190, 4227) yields 0.019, 4.33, 3.92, 4.11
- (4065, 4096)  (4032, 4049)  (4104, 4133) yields -0.030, 4.44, 4.21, 4.33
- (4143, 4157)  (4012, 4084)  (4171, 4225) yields 0.007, 4.44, 3.94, 4.1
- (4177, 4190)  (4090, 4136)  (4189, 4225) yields 0.023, 4.29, 3.92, 4.01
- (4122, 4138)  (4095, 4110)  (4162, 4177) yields 0.021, 4.39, 4.04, 4.25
